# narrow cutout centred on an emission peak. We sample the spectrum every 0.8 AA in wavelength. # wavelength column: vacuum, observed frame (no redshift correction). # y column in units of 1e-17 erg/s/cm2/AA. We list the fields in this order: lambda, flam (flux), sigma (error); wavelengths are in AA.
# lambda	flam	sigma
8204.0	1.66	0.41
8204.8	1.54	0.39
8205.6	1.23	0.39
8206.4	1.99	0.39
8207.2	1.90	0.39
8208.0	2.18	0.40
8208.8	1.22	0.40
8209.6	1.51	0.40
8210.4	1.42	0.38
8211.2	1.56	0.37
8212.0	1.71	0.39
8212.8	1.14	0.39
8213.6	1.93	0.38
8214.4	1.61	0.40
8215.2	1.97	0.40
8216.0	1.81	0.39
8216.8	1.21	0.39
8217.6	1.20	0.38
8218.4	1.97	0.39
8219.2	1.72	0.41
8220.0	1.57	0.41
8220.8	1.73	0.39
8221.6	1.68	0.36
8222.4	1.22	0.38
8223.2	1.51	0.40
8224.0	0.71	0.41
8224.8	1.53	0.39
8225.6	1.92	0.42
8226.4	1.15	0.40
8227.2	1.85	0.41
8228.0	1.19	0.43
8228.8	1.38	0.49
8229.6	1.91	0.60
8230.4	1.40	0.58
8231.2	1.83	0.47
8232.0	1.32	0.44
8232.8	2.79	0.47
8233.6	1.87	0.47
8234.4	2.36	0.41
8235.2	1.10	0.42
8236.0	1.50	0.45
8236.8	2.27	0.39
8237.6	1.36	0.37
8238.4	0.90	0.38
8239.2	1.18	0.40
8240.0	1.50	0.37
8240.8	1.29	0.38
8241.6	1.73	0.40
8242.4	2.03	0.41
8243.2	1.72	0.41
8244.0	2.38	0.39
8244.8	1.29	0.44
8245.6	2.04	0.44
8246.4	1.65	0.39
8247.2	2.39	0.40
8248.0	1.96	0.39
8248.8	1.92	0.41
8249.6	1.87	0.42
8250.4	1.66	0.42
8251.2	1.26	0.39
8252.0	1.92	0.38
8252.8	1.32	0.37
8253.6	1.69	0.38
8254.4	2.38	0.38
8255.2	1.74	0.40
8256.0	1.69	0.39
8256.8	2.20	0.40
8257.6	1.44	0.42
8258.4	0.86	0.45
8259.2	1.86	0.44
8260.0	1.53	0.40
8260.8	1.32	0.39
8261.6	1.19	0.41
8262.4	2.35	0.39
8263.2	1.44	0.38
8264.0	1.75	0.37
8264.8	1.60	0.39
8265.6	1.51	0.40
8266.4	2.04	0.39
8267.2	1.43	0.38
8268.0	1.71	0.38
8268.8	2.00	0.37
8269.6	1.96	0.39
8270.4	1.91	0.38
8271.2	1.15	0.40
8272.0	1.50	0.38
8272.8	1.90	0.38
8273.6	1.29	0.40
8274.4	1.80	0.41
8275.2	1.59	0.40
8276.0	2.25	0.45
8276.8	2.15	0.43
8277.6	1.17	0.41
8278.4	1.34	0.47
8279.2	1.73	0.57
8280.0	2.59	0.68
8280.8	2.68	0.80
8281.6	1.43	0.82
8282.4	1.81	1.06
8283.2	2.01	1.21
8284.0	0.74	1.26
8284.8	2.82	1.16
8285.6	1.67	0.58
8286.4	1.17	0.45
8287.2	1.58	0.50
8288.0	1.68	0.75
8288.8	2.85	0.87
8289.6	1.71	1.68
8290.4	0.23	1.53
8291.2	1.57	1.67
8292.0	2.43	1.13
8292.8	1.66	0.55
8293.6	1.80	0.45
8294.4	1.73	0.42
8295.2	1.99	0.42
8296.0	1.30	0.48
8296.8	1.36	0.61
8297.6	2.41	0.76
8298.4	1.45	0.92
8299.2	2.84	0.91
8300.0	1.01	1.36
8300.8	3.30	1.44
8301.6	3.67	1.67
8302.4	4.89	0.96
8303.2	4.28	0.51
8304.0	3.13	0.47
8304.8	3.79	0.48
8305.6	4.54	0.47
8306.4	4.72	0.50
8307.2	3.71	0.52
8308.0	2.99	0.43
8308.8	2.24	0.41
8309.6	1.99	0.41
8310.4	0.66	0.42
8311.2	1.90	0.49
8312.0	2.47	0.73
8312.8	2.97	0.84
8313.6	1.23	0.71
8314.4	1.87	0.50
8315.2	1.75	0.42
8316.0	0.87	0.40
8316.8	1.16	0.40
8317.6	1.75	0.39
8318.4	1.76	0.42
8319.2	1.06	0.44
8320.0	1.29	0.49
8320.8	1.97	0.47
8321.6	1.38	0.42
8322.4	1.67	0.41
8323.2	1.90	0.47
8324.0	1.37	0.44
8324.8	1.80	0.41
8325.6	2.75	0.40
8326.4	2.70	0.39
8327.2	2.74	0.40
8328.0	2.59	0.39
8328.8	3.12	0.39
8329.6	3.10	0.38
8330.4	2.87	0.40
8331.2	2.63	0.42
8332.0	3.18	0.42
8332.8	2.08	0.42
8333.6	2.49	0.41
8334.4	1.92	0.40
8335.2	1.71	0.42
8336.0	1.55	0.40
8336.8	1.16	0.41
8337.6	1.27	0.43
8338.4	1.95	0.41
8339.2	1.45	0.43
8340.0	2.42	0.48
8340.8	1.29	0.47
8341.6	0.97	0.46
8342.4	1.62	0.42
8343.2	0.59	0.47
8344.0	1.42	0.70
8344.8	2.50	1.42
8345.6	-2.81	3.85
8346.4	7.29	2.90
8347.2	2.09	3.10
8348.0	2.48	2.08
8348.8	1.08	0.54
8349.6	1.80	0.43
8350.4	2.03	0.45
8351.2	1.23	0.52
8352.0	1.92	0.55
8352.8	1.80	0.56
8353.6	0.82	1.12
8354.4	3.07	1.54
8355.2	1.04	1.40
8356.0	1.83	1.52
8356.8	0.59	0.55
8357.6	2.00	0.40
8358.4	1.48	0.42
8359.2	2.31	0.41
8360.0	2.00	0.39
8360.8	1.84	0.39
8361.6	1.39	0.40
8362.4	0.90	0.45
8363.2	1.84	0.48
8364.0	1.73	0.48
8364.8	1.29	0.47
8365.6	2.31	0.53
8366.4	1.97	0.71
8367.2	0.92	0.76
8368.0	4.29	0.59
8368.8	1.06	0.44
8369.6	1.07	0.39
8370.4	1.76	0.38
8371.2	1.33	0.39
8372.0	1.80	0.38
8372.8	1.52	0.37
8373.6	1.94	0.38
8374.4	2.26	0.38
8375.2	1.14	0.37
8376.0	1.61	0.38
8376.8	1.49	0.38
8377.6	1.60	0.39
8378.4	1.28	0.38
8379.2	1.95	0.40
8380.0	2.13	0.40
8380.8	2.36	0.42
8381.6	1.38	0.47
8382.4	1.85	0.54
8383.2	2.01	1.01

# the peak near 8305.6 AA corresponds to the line H-alpha 6563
